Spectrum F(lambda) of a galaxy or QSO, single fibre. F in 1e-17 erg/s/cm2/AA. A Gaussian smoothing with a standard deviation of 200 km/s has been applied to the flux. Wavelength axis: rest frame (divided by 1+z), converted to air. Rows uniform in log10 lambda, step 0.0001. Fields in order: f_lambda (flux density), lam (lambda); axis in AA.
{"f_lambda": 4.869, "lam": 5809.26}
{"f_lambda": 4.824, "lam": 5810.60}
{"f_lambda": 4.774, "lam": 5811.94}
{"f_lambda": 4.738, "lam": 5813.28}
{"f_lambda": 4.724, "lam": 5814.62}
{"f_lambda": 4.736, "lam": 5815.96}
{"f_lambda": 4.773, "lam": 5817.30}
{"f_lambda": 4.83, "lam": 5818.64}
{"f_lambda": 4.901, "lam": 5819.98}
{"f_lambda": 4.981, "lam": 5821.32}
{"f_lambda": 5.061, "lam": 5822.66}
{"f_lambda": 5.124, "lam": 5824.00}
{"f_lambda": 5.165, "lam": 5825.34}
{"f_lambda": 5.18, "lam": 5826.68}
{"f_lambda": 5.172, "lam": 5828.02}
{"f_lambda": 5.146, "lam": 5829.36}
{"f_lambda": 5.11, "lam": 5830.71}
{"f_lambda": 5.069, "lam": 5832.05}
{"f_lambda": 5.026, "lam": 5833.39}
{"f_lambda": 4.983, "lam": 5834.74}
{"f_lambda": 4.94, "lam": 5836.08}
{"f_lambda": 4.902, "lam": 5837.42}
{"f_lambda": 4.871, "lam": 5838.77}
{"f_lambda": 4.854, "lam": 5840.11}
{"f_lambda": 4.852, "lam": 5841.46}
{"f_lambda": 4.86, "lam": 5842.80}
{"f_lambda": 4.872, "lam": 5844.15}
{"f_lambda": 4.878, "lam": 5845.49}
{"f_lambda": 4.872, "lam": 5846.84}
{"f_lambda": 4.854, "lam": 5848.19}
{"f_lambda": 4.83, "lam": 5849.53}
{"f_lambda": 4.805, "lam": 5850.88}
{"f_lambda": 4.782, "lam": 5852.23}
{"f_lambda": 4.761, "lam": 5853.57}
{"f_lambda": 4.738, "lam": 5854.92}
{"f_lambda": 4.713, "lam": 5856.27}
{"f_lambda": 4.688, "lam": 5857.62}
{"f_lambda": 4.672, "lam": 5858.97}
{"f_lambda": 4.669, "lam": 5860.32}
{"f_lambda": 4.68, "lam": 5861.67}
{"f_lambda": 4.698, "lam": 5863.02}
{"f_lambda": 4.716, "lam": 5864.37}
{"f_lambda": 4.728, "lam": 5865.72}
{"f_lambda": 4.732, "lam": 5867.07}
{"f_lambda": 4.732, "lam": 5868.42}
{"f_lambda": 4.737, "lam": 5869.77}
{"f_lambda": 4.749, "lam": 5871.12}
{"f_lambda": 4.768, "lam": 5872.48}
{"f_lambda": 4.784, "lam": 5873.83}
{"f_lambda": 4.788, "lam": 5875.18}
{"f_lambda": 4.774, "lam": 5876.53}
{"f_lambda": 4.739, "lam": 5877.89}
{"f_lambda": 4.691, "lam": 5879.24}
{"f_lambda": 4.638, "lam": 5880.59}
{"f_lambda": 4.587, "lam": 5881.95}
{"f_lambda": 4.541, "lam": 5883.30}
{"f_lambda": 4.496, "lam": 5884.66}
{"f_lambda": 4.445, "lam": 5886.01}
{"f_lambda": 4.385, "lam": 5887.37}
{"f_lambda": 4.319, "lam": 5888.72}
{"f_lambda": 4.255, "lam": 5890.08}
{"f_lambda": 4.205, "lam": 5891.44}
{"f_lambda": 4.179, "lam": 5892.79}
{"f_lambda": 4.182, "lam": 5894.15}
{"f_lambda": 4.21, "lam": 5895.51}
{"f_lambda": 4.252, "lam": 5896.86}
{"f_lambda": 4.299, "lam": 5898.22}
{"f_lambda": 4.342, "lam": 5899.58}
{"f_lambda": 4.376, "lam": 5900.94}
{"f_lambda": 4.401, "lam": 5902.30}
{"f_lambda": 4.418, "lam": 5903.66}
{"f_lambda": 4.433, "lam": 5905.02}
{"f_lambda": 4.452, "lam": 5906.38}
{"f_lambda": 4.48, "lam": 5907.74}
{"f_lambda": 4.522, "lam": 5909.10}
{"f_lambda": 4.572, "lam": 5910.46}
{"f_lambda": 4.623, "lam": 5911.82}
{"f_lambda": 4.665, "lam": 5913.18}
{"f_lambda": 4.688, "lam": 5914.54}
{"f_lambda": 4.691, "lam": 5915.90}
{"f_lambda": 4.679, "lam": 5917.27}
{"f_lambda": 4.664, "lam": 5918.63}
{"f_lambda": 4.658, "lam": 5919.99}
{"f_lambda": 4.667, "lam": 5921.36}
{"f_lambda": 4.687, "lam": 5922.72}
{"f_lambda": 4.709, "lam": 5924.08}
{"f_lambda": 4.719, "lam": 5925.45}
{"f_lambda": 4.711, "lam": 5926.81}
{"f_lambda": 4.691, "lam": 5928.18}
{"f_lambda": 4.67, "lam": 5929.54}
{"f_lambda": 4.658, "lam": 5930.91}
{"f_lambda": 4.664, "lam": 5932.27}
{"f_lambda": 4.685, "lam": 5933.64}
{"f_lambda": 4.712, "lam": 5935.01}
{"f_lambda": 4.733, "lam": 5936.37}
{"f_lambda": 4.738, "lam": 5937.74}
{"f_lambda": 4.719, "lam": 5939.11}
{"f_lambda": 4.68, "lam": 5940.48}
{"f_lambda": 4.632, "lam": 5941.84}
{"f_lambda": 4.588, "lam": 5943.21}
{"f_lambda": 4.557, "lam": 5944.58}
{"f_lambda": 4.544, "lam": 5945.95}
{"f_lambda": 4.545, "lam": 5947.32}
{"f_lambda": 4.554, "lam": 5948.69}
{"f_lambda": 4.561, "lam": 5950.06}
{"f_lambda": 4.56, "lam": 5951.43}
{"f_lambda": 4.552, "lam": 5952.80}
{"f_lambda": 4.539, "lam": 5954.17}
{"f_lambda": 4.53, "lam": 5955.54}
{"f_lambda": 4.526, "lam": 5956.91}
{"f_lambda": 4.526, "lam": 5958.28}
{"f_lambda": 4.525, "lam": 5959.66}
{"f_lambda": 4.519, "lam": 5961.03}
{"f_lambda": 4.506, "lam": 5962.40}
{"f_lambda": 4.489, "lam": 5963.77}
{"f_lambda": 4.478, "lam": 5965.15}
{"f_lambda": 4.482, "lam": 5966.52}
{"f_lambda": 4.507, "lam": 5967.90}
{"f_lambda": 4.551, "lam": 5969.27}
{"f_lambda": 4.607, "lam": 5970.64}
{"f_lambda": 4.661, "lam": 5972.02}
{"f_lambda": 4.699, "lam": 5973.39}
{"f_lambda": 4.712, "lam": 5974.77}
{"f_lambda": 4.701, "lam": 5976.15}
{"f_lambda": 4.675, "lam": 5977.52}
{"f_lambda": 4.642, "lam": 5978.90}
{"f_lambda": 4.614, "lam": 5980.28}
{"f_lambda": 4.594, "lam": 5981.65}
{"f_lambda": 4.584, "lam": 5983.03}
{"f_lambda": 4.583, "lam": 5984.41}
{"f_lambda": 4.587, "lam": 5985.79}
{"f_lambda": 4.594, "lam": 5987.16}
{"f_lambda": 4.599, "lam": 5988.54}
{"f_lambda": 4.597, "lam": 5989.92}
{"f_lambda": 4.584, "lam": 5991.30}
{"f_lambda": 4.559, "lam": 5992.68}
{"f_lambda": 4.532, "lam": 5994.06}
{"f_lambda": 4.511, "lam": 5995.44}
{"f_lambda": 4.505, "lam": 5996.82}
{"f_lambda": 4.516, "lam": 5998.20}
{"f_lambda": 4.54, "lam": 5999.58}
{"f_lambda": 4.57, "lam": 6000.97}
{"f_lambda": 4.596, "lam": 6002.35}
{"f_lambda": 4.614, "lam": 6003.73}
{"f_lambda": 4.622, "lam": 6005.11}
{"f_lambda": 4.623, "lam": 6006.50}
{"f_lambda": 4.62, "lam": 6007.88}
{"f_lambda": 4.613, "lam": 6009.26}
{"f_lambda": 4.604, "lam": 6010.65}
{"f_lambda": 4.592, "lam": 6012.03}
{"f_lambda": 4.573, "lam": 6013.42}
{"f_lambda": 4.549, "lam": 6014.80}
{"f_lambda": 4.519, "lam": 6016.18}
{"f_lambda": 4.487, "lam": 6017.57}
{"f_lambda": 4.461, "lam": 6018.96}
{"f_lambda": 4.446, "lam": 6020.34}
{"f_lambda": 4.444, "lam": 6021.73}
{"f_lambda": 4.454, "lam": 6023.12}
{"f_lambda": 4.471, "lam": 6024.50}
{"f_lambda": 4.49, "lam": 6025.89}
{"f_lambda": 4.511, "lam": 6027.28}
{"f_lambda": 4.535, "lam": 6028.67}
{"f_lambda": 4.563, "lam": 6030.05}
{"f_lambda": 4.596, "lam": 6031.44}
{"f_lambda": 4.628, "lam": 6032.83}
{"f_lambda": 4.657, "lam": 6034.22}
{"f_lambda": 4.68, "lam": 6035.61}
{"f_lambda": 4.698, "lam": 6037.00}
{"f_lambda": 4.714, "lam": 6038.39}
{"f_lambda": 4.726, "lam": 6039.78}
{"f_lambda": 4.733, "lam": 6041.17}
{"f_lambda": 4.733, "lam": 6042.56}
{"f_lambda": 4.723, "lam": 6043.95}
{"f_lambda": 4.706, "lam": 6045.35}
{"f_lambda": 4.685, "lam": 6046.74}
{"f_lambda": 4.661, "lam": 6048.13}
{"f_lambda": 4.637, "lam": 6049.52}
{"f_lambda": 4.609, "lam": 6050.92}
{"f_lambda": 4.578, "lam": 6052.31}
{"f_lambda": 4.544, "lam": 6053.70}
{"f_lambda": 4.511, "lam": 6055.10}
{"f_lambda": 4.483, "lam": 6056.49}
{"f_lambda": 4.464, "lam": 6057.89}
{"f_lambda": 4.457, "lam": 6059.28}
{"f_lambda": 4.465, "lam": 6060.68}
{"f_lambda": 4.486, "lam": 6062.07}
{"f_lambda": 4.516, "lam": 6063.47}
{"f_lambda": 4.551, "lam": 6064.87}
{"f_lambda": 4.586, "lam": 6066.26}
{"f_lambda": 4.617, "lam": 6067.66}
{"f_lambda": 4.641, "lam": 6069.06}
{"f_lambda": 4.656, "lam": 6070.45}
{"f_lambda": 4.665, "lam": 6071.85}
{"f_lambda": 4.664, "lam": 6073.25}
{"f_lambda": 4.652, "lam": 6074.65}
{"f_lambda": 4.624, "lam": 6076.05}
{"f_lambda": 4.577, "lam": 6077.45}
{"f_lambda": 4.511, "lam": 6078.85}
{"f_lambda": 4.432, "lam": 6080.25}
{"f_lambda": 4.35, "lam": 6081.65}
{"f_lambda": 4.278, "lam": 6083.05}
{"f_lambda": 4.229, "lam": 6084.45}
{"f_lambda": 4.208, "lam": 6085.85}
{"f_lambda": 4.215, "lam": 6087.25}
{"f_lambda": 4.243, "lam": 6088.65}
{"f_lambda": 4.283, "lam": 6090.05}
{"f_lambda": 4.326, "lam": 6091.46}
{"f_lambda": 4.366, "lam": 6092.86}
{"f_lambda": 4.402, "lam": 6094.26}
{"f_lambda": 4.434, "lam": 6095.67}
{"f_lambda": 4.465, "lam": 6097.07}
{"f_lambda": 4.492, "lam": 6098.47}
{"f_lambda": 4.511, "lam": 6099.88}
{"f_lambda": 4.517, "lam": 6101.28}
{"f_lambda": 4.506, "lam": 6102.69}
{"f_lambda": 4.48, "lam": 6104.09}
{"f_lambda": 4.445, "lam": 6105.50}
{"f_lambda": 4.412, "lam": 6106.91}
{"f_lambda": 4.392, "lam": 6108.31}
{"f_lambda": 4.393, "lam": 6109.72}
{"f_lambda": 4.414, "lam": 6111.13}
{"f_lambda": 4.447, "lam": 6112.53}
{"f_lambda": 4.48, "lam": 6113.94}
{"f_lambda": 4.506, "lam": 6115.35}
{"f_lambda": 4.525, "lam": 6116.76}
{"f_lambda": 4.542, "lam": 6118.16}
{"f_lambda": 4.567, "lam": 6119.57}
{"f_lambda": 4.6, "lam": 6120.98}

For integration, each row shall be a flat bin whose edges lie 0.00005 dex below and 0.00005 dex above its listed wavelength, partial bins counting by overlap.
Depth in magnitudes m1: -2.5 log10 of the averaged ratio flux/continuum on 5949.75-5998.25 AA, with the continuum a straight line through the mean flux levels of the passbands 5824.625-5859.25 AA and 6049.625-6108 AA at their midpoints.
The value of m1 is 0.02 mag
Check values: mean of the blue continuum 4.91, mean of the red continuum 4.48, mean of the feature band 4.57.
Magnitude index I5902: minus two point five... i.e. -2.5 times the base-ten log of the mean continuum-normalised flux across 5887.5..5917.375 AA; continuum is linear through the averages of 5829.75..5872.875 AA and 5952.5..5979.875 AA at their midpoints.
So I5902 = 0.07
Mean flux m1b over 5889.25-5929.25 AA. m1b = 4.5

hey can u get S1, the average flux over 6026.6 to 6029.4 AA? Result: 4.53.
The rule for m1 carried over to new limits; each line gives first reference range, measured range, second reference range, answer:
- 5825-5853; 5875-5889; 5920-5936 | 0.06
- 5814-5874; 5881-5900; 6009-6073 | 0.11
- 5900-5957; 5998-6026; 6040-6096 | 0.00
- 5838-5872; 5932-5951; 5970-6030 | 0.00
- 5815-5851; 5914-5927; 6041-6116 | 0.02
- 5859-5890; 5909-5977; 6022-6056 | 0.00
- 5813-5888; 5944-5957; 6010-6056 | 0.03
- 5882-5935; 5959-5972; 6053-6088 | -0.01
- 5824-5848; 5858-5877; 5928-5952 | 0.03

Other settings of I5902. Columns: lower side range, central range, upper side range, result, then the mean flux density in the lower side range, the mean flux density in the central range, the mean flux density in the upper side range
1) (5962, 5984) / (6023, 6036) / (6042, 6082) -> 0.01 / 4.59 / 4.56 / 4.58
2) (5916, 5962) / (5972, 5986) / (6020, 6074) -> -0.01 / 4.63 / 4.64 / 4.59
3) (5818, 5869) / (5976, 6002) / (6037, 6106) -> 0.02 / 4.88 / 4.58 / 4.52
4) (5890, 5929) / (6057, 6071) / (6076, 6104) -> -0.03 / 4.5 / 4.54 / 4.4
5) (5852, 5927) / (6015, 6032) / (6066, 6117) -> 0.00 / 4.58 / 4.5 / 4.46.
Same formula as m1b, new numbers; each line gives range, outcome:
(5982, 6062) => 4.58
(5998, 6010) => 4.59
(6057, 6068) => 4.51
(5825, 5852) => 4.96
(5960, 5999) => 4.58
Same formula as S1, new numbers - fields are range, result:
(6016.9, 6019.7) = 4.48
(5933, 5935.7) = 4.7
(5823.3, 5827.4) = 5.16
